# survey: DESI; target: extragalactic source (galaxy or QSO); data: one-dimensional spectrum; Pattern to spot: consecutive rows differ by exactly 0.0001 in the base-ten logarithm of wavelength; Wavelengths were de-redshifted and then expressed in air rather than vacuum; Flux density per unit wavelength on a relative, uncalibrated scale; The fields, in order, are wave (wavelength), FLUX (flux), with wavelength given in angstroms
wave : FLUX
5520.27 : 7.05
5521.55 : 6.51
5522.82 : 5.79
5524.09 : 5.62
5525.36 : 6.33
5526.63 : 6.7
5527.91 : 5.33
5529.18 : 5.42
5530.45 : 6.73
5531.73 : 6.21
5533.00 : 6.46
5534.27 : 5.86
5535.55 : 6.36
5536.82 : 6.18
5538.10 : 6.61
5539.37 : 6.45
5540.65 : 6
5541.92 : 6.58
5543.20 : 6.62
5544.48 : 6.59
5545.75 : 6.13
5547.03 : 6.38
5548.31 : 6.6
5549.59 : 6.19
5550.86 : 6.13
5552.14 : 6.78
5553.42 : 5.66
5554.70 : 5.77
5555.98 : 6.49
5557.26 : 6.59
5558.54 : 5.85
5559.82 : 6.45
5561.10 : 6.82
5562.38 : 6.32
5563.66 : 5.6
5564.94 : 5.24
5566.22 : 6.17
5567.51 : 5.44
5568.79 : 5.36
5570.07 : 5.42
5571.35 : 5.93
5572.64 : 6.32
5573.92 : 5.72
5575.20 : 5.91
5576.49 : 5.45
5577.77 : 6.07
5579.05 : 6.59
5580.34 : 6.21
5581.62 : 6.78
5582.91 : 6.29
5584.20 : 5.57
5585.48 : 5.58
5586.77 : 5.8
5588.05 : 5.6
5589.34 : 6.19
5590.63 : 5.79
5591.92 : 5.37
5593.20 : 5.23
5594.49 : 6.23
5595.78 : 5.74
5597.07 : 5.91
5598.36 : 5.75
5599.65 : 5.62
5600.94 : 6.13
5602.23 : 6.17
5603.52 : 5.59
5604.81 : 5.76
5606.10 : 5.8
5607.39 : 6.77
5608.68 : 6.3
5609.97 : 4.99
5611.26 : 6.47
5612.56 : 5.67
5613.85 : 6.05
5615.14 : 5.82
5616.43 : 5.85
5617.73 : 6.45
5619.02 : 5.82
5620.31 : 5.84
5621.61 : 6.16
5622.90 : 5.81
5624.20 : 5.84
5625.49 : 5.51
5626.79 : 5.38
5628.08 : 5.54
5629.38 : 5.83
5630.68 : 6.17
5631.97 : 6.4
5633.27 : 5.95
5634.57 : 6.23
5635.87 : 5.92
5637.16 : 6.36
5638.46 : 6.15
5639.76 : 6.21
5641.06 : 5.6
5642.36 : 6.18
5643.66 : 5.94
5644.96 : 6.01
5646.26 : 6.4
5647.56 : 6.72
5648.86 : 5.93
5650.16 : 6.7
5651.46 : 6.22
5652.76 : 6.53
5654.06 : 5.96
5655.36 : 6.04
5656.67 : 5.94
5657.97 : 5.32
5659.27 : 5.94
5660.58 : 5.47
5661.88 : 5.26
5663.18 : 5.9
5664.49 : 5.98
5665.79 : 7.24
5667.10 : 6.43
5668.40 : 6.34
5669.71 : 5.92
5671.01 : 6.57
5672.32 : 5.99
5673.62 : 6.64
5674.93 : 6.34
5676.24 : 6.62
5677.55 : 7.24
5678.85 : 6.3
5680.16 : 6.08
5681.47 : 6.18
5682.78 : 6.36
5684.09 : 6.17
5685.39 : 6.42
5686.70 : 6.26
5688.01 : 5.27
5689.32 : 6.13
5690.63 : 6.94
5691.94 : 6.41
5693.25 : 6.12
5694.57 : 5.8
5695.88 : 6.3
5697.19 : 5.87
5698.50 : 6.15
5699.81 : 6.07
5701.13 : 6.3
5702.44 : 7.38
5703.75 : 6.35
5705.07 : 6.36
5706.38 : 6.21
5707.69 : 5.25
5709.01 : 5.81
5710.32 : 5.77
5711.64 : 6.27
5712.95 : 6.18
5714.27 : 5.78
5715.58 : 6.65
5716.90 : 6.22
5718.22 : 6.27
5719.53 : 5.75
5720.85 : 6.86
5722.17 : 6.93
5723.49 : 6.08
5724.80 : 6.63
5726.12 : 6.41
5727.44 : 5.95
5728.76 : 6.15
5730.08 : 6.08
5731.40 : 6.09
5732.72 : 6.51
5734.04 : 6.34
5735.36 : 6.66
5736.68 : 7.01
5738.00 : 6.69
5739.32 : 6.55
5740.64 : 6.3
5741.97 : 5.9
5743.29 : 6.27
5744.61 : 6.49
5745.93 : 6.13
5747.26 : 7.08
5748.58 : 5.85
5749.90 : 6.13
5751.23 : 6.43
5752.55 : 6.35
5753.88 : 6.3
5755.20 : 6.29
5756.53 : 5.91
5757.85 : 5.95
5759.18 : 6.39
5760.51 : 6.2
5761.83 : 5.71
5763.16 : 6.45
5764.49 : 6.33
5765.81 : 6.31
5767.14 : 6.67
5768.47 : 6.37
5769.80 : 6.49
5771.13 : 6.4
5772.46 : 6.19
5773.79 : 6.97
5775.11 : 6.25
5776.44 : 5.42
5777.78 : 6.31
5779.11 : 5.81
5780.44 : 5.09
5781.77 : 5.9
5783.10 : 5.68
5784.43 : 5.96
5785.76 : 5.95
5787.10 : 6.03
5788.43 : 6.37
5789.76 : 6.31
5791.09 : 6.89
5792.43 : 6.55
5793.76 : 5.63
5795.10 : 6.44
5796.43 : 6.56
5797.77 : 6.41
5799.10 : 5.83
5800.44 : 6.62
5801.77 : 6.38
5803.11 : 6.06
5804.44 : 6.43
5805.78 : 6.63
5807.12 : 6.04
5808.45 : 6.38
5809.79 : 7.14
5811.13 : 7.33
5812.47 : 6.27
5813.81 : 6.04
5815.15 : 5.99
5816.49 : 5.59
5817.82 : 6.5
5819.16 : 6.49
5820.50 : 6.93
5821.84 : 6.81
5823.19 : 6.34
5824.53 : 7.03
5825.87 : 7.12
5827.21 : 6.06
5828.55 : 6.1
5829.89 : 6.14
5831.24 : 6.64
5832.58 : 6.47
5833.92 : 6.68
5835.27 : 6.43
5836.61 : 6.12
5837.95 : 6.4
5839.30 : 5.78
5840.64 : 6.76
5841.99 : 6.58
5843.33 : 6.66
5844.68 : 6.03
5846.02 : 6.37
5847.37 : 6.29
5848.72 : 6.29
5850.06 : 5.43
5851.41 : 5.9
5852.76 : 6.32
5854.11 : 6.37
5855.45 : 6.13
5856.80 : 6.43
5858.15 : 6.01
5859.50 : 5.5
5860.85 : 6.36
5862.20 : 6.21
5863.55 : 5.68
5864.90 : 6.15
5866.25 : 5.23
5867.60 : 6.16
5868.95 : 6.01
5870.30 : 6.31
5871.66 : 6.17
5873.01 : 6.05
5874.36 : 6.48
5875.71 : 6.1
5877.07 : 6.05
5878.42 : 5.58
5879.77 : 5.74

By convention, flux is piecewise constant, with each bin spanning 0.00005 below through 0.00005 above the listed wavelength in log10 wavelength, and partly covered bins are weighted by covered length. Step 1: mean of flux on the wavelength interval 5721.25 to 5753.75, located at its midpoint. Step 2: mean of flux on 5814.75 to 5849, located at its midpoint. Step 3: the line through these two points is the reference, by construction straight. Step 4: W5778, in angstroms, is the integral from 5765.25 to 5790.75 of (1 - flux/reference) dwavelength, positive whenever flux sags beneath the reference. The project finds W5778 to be 1.01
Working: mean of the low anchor 6.38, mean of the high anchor 6.41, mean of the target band 6.14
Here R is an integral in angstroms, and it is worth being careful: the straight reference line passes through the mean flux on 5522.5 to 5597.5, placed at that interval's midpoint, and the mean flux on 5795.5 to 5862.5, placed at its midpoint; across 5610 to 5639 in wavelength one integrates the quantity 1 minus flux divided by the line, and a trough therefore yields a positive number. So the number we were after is 0.9 angstroms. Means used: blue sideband 6.06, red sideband 6.35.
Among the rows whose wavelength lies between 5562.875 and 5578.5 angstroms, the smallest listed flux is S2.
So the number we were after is 5.24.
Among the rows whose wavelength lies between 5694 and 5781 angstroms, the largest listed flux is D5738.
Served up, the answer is 7.38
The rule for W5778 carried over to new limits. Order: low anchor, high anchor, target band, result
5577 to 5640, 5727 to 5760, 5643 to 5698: -0.7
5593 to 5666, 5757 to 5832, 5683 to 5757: -1.4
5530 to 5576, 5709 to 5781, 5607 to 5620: 0.4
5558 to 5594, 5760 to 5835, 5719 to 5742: -0.8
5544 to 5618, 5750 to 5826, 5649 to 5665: 0.4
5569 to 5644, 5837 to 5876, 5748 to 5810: -1.5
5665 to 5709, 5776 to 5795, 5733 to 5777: -1.7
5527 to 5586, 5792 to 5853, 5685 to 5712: 0.4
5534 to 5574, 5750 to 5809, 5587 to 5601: 0.9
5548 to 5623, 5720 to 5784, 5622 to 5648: 0.2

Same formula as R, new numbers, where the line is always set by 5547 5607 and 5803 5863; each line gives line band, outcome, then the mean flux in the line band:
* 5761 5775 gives -0.29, 6.39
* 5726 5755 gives -0.64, 6.35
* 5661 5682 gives -0.69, 6.31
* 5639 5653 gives -0.33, 6.21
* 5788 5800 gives -0.09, 6.34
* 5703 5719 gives 0.17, 6.1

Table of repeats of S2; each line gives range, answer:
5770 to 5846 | 5.09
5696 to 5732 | 5.25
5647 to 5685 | 5.26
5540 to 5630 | 4.99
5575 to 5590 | 5.45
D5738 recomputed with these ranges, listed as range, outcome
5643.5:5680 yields 7.24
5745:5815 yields 7.33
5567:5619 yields 6.78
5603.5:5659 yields 6.77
